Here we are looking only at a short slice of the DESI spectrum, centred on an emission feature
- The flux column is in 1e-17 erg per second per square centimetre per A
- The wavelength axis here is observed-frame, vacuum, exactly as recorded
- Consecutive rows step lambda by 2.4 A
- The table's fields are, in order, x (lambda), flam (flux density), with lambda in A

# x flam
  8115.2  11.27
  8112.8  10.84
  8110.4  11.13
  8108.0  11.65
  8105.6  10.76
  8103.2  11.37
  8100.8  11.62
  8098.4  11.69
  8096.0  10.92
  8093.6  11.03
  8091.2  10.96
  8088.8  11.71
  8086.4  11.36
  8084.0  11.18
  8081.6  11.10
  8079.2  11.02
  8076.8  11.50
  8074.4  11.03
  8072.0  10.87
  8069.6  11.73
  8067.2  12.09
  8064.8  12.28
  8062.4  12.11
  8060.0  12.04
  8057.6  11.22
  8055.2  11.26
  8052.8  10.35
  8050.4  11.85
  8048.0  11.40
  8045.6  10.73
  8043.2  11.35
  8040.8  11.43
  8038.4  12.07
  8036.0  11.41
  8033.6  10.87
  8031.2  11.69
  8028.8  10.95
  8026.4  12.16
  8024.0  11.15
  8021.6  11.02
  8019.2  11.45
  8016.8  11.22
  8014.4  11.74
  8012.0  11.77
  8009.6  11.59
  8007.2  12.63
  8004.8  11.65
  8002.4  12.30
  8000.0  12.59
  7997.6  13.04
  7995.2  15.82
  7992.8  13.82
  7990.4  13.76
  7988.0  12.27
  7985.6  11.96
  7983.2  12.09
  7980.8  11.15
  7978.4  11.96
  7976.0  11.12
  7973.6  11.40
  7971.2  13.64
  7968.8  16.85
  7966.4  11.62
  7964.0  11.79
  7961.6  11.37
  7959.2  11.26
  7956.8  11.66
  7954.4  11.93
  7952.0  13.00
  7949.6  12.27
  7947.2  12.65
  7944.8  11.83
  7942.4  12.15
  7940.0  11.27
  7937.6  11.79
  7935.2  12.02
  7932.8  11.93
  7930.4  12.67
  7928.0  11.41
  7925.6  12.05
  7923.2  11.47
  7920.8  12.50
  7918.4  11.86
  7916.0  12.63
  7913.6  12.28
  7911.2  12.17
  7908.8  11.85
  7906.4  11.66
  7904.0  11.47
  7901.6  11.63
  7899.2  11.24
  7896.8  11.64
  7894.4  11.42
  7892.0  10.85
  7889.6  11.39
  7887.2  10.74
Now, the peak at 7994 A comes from [N II] 6583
